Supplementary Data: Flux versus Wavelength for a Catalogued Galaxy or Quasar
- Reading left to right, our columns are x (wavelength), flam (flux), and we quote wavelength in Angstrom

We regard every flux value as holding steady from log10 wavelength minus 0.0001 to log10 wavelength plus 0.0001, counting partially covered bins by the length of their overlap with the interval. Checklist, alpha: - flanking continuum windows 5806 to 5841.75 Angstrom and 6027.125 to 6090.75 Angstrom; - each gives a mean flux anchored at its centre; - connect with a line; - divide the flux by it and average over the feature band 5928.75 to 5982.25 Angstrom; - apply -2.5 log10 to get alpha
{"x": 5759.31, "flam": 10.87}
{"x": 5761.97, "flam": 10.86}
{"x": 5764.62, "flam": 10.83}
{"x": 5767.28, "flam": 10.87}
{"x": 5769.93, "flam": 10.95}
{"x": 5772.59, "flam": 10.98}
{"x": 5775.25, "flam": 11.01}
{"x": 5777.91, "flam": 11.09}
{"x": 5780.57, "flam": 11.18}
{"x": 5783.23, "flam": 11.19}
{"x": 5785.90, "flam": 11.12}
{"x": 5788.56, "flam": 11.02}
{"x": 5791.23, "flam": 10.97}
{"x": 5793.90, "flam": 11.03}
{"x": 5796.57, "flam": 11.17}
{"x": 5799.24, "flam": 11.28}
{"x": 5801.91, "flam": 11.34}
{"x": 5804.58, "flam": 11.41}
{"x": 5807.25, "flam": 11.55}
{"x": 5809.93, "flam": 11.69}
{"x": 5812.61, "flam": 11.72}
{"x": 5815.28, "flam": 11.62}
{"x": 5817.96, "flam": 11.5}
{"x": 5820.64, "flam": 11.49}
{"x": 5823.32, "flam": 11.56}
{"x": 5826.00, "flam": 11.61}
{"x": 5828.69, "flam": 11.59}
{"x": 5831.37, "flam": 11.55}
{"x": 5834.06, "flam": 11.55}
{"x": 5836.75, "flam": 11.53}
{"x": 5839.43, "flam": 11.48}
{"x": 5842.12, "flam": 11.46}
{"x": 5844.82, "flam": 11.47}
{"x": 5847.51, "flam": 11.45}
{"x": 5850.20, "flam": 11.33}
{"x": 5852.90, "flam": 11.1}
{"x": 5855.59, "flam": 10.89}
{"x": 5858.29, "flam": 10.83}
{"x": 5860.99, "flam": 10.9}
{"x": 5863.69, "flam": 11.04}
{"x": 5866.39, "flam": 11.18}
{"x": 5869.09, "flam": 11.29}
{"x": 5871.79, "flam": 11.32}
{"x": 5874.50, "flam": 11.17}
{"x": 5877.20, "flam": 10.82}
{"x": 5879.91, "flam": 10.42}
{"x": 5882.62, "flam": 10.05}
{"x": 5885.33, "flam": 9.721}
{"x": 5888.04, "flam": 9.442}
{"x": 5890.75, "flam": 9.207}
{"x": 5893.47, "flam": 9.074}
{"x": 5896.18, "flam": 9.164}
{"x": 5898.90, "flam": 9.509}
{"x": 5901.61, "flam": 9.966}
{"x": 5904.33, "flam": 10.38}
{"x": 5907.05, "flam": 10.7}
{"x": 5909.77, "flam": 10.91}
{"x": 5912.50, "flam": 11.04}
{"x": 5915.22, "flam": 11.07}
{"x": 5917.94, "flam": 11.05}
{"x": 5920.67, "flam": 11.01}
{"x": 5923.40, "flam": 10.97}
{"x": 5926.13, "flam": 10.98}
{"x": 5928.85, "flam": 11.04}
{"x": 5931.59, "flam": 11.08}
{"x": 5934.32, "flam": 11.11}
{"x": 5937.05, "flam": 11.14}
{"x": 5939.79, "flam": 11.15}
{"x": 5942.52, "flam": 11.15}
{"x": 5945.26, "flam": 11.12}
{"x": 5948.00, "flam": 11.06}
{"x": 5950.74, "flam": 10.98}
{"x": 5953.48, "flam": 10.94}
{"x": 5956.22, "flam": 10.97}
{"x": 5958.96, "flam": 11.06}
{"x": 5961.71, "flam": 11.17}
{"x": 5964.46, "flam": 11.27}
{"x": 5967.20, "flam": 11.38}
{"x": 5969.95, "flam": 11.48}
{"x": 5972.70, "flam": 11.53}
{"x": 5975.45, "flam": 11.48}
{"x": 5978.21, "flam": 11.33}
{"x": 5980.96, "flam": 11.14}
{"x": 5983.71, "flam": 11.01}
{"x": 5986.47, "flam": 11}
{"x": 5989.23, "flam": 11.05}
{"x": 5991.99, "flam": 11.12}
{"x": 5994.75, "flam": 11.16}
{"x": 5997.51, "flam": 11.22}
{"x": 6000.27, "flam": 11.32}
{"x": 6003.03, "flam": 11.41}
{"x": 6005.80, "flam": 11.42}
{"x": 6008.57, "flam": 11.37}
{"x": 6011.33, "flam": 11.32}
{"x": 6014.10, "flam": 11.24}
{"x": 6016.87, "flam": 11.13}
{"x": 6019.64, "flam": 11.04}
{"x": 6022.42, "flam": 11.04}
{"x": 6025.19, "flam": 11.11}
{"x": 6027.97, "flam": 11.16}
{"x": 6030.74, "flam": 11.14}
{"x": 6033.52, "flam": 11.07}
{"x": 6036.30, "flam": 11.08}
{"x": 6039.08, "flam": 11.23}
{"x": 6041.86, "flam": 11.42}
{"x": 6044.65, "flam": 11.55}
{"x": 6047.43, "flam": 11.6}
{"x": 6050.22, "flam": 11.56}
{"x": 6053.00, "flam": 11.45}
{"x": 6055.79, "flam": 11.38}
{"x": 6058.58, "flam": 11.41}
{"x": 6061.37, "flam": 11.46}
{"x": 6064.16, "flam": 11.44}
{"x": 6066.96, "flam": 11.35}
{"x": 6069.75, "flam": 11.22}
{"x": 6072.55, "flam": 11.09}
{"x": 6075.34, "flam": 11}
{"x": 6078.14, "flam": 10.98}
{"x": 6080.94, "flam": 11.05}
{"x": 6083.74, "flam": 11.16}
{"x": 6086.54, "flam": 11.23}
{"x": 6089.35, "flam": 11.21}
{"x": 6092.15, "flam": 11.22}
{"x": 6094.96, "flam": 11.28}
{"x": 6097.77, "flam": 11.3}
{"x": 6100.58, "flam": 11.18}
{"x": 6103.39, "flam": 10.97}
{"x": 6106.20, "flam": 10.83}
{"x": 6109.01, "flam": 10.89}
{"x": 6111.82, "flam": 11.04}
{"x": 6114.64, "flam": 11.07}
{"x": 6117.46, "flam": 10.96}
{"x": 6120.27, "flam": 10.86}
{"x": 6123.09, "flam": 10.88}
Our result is 0.02 mag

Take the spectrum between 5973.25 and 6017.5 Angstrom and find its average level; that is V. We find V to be 11.2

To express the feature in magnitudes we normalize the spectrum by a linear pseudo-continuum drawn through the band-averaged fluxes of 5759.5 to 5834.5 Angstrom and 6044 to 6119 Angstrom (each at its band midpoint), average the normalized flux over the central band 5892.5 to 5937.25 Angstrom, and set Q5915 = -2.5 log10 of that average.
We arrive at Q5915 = 0.06 mag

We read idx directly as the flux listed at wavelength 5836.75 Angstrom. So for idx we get 11.53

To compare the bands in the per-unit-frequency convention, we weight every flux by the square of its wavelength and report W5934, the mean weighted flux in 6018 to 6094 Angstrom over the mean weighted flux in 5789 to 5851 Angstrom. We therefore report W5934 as 1.06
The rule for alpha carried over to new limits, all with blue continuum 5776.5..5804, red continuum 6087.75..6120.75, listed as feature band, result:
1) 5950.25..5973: -0.008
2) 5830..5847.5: -0.035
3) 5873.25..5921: 0.089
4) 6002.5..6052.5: -0.018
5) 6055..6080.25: -0.016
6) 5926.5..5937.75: 0.003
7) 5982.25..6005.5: -0.007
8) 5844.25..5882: 0.007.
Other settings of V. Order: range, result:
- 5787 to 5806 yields 11.2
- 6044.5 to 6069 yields 11.5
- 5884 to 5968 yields 10.7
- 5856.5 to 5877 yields 11.1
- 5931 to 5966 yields 11.1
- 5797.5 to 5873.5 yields 11.4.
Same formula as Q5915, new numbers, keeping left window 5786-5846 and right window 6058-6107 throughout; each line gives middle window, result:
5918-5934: 0.03 mag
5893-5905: 0.18 mag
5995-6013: -0.01 mag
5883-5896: 0.21 mag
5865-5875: 0.01 mag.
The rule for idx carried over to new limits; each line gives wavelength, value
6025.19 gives 11.11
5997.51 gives 11.22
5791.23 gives 10.97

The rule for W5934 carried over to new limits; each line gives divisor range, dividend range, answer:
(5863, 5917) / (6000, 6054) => 1.14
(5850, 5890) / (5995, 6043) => 1.10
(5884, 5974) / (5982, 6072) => 1.08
